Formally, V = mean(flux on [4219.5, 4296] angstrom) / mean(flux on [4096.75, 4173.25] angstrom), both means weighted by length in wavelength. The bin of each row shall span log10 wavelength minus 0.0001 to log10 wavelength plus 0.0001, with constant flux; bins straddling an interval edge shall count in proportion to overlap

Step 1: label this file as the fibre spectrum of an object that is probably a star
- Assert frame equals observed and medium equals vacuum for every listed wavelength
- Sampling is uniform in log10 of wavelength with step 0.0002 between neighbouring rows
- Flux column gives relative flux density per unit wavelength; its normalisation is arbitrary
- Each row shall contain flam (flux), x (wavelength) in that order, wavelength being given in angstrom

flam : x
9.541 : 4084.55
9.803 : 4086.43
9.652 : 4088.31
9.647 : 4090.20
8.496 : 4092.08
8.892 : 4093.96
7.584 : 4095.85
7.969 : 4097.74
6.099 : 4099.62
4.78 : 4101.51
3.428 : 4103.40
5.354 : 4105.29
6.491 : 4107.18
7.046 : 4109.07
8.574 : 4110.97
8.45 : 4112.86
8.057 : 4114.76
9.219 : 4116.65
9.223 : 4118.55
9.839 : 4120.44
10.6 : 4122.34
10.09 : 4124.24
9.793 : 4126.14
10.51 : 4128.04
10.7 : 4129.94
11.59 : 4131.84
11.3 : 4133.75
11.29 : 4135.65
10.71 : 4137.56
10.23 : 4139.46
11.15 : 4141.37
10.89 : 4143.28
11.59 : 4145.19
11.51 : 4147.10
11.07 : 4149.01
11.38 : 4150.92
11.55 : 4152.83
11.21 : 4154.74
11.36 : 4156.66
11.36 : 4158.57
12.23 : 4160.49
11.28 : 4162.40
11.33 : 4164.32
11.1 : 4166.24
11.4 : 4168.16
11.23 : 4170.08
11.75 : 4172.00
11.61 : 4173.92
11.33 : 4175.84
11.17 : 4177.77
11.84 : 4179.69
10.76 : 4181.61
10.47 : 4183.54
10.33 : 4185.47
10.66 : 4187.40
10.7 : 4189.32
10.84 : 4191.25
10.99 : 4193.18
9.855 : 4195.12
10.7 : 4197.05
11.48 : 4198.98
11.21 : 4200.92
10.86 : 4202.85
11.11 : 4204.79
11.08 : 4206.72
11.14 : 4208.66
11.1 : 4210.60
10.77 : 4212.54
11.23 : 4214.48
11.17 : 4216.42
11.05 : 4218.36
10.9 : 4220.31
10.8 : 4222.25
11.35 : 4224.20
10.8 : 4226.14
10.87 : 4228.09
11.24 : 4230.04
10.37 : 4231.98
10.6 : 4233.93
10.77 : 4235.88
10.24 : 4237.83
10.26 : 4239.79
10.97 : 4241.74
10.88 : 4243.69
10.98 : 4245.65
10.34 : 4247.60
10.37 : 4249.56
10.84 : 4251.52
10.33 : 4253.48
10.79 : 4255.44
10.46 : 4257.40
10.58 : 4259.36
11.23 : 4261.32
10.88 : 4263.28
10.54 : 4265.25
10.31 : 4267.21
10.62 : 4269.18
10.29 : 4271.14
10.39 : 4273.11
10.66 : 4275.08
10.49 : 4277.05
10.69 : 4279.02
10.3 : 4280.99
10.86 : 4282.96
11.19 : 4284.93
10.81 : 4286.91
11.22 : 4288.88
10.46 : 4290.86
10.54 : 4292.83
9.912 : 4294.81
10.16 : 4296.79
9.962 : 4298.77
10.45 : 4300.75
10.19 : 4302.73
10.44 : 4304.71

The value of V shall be 1.1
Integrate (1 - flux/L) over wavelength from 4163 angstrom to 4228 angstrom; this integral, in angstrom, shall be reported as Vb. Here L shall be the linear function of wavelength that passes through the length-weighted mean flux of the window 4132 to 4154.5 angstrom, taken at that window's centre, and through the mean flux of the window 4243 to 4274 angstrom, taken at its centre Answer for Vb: -0.7 angstrom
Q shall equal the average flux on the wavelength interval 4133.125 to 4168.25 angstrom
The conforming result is 11.3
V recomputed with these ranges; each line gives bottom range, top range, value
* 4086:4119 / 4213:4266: 1.41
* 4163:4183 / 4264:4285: 0.93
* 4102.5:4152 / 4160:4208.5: 1.15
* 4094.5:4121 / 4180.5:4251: 1.48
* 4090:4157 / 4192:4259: 1.15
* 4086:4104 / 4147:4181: 1.49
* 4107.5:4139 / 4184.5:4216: 1.12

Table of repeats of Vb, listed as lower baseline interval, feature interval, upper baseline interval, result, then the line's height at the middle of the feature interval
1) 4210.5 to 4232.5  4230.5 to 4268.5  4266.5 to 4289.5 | 0.7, 10.8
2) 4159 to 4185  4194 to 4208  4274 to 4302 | 0.3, 11.1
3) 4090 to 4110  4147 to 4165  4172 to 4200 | -3.7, 9.49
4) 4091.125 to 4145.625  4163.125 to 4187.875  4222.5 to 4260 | -3.6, 9.76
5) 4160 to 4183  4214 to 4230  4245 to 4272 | -0.1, 10.9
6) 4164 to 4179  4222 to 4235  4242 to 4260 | 0.0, 10.8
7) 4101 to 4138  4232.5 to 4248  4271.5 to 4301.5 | -0.9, 10.1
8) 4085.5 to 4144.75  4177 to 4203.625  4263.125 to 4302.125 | -3.2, 9.67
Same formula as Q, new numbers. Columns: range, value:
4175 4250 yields 10.9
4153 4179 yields 11.4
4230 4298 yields 10.6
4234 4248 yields 10.6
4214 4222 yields 11.1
